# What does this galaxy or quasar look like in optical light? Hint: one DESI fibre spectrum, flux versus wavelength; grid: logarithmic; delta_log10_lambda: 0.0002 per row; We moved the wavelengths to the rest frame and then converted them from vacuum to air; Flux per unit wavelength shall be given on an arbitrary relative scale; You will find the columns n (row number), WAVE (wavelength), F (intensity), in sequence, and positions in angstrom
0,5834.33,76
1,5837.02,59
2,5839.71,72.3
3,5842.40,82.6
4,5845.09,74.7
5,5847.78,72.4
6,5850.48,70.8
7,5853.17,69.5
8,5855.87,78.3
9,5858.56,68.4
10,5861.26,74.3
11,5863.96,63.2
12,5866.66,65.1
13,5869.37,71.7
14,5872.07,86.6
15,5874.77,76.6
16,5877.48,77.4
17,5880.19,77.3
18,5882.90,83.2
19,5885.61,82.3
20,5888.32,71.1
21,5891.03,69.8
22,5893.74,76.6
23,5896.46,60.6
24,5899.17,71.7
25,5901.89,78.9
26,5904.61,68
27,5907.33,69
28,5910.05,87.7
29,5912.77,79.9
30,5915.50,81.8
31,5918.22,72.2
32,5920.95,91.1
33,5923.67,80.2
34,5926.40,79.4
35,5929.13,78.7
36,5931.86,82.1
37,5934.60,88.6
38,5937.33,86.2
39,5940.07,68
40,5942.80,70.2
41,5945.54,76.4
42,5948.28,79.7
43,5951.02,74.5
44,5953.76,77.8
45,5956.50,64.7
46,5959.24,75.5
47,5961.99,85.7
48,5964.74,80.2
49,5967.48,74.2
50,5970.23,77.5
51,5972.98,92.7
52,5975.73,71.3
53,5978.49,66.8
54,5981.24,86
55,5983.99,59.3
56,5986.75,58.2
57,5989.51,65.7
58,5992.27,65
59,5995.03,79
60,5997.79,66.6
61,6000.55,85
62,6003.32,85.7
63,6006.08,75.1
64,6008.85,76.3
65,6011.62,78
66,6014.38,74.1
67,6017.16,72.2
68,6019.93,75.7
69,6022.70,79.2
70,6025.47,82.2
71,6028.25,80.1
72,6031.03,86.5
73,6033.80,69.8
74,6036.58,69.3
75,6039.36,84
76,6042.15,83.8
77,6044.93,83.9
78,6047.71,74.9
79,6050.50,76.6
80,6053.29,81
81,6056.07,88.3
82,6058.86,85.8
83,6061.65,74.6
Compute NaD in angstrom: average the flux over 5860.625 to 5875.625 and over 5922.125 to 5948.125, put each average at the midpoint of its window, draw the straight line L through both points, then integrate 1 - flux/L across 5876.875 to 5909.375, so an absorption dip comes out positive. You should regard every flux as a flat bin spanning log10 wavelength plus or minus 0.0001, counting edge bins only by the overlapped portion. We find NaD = 0.4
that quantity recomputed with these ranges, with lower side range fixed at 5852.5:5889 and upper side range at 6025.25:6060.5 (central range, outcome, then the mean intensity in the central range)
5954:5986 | 1.0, 75.5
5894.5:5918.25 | 0.4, 74.6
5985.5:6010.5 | 1.9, 73.1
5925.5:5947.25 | -0.5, 78.7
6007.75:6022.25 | 0.7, 75.5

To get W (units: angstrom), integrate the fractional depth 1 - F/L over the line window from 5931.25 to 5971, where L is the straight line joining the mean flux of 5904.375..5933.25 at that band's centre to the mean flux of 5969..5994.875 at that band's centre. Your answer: -0.95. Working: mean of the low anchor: 79.5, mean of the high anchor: 71.7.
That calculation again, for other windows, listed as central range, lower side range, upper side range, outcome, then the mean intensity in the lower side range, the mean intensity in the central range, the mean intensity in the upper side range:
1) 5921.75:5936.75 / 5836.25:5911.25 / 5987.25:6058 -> -1.47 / 73.6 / 82.4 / 77.4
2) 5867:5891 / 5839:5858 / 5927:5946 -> -0.47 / 74.2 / 77.2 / 78.7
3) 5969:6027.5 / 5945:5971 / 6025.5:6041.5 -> 2.07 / 76.6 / 74.9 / 78.5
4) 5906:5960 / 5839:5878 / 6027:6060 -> -1.40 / 73.5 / 78.2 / 80.3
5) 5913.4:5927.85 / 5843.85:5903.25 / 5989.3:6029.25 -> -1.22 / 73.7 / 80.9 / 76.3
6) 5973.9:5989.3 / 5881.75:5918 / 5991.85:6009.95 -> 1.53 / 75.3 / 68.8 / 76.7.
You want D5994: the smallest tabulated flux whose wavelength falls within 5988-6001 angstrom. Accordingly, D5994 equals 65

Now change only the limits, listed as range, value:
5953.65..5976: 64.7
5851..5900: 60.6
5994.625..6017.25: 66.6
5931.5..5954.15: 68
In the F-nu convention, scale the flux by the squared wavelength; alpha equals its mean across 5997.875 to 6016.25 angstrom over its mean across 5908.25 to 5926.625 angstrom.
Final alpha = 0.98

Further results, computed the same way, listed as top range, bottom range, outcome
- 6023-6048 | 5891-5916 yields 1.12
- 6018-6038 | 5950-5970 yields 1.04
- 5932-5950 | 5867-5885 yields 1.02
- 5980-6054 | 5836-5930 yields 1.06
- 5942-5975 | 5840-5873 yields 1.10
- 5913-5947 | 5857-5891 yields 1.09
